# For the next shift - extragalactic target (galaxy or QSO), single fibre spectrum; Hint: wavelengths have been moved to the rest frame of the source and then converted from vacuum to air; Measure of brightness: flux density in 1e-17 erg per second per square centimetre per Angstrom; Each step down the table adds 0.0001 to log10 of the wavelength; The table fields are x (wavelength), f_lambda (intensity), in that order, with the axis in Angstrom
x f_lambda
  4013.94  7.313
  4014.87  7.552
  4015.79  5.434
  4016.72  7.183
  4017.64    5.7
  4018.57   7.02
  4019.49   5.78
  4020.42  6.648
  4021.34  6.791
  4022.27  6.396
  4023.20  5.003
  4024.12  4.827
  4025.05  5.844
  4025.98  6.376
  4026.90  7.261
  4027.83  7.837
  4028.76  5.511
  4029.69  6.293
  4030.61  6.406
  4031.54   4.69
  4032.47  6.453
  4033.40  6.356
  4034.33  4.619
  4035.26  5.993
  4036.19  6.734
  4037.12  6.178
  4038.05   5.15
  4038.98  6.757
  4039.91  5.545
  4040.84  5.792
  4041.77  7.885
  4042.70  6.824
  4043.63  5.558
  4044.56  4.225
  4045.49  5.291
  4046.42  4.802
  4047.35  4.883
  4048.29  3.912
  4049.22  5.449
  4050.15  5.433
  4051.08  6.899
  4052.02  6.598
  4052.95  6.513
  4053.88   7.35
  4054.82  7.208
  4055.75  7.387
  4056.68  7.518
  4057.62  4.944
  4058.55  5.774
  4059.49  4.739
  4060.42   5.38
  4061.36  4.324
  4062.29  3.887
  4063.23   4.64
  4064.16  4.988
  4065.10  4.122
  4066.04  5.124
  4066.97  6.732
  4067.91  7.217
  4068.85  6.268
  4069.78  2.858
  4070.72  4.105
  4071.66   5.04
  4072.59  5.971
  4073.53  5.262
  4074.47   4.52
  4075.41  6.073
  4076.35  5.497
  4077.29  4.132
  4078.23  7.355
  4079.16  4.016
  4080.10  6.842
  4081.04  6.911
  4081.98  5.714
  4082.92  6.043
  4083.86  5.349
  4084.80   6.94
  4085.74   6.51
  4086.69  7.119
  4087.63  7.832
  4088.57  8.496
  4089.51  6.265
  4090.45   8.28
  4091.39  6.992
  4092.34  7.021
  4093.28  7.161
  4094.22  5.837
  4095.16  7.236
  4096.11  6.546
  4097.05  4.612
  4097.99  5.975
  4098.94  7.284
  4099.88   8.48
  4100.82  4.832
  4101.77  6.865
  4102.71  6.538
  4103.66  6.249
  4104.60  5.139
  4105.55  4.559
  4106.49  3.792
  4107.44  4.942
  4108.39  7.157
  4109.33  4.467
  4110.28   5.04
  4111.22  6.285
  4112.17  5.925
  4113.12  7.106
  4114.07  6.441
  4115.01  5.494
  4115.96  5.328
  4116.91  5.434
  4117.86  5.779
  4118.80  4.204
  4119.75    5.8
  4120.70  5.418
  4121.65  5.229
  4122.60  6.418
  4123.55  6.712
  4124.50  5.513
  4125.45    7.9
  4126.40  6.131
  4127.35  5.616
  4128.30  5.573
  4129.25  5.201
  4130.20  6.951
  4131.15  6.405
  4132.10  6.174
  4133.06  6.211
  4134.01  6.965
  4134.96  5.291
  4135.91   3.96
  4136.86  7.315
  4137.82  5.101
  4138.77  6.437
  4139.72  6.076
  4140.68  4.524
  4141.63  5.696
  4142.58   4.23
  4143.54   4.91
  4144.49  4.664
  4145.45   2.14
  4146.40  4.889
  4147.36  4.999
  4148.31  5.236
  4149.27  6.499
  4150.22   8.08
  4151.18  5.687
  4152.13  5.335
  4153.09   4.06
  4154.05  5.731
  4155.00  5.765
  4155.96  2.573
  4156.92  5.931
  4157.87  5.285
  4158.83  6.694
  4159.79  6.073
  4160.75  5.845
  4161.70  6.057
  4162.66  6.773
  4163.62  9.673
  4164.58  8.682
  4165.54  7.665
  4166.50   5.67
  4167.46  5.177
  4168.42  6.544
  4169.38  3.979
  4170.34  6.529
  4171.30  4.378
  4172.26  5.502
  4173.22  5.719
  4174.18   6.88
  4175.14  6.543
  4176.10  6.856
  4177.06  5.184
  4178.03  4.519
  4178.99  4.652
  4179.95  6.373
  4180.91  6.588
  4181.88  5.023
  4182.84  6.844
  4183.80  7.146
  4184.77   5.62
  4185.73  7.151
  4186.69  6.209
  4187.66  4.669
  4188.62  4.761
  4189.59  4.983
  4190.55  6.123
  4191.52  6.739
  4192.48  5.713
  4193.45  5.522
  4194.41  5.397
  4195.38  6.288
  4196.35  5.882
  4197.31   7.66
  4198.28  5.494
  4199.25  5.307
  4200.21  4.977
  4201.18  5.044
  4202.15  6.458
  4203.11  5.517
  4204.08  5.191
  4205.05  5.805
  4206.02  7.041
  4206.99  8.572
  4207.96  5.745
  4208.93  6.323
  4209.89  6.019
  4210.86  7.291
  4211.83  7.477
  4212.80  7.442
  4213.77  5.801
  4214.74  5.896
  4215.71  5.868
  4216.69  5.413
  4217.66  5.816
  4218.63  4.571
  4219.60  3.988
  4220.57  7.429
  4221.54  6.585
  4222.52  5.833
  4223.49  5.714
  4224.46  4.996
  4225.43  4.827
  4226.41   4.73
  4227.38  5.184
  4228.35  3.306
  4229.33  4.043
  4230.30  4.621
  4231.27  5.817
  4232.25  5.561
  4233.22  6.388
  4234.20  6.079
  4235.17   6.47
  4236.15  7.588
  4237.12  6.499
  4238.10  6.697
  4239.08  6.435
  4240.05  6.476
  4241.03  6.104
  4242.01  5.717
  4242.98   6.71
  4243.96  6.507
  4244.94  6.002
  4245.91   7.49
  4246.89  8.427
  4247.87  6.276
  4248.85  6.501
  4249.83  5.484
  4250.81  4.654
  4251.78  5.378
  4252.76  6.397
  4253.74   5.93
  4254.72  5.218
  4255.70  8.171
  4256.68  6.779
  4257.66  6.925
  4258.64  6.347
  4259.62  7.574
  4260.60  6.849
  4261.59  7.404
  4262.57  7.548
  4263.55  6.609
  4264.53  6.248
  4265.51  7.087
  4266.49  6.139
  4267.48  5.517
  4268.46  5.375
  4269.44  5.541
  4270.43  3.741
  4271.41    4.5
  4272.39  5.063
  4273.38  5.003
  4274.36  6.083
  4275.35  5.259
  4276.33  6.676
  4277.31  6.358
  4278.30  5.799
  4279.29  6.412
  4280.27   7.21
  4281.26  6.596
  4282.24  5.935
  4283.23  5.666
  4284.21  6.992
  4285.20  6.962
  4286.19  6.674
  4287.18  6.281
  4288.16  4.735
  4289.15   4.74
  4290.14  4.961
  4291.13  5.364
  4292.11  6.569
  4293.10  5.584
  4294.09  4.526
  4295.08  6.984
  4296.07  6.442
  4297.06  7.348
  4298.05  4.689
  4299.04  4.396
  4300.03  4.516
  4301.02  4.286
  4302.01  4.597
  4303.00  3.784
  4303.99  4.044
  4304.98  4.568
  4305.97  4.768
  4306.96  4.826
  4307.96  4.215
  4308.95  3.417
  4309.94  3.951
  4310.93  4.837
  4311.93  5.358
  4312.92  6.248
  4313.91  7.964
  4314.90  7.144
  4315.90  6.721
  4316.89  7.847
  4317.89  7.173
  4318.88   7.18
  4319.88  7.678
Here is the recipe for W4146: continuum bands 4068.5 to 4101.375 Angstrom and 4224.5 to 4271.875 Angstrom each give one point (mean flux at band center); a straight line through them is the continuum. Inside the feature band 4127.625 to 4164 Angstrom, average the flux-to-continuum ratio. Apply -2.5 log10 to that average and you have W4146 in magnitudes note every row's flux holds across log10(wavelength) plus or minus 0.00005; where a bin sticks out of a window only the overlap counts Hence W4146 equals 0.09 mag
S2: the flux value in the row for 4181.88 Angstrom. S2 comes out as 5.023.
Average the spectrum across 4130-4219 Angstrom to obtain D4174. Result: 5.88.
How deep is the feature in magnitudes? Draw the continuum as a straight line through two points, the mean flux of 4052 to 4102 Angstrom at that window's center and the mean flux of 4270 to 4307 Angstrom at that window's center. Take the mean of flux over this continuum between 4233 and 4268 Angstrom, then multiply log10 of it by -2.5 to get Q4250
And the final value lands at -0.16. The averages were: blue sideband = 6.04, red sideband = 5.51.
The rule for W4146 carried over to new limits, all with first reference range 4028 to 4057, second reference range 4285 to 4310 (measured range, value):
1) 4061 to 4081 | 0.13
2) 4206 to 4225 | -0.14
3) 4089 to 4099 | -0.14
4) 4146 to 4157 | 0.05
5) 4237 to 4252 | -0.19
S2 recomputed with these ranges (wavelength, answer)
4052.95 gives 6.513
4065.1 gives 4.122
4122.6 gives 6.418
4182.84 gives 6.844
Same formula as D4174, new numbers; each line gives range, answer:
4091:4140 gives 5.98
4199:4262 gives 6.09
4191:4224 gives 6.05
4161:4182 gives 6.15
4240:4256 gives 6.29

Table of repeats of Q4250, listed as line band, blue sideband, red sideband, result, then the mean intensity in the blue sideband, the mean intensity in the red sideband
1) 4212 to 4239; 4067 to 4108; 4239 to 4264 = 0.14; 6.07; 6.54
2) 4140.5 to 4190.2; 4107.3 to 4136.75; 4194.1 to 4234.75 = 0.02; 5.87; 5.8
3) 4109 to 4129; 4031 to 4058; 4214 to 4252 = 0.02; 5.97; 5.85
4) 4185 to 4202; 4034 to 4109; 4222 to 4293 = 0.04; 5.91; 6.02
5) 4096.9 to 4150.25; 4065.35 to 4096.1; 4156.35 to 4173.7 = 0.09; 6.14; 6.21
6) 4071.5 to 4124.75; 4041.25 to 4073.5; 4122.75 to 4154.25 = -0.08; 5.58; 5.65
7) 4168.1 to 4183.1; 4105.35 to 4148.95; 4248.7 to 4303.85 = -0.01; 5.57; 5.88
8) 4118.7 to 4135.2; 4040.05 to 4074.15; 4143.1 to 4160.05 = -0.13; 5.58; 5.24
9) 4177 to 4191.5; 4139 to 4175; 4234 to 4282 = 0.02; 5.69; 6.28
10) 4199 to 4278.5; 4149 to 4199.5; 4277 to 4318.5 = -0.04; 5.96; 5.65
